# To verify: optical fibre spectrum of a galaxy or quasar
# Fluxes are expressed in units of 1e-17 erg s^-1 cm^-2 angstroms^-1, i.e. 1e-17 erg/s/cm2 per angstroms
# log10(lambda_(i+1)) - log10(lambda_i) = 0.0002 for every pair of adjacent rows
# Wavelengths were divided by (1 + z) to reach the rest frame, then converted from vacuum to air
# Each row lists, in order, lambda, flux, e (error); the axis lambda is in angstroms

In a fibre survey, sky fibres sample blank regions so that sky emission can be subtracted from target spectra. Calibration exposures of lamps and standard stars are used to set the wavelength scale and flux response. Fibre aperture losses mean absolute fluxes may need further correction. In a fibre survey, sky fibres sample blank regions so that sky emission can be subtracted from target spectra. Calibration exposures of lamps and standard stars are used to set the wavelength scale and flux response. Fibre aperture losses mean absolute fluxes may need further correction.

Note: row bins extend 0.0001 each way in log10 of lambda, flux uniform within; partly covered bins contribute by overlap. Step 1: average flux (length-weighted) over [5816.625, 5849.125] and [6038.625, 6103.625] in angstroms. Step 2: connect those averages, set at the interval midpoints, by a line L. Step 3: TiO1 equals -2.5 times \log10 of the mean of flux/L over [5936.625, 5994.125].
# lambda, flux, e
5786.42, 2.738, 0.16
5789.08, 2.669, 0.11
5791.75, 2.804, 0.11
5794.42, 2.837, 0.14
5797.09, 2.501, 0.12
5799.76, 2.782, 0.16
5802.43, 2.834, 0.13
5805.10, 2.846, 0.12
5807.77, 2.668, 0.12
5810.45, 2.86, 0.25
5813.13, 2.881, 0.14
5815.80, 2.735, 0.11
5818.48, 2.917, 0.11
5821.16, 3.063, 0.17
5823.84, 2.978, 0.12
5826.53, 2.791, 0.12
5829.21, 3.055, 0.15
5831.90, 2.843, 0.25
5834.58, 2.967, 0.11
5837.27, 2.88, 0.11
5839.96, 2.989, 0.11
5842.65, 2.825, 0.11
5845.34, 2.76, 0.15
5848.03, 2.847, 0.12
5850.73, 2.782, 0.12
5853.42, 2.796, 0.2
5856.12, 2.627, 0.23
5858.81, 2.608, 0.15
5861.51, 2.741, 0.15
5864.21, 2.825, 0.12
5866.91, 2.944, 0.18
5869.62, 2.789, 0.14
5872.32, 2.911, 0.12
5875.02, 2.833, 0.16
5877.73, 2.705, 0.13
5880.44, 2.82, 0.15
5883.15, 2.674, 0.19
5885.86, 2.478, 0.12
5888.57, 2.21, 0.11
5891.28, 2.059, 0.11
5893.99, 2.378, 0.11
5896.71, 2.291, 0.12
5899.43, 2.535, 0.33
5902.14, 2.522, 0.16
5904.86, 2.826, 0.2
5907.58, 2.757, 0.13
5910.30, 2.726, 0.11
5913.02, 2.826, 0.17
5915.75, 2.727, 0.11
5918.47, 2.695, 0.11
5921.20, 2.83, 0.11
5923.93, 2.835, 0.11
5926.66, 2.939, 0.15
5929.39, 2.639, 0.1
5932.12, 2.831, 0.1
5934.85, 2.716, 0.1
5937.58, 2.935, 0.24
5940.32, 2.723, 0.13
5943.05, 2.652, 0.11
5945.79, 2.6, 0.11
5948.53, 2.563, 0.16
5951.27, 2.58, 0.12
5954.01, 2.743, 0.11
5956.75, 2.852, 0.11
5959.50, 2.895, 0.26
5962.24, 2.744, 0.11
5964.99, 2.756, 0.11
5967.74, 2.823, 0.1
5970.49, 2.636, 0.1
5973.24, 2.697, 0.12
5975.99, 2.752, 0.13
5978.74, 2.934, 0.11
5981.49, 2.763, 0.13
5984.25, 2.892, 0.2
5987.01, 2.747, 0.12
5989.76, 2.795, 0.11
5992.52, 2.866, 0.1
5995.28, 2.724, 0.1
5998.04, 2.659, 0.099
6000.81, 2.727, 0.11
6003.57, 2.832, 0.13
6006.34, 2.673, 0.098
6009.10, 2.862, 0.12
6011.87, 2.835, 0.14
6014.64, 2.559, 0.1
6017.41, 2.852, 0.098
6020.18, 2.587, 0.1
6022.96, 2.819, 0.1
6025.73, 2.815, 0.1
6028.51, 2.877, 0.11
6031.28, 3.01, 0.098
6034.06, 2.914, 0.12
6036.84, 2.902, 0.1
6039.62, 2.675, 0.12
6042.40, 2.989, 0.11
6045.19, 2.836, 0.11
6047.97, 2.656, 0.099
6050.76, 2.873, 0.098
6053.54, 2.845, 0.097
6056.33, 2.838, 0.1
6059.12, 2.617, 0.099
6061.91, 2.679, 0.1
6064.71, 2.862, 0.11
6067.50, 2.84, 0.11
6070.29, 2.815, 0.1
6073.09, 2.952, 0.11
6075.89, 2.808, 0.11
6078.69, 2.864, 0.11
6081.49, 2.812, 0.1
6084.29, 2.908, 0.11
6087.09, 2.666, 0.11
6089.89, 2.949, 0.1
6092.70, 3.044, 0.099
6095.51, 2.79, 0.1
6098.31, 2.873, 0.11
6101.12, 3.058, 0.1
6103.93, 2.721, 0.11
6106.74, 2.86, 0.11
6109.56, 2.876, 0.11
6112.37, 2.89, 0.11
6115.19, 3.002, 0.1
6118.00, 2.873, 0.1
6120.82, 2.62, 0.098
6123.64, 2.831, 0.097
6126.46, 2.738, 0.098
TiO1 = 0.04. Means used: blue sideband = 2.91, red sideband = 2.84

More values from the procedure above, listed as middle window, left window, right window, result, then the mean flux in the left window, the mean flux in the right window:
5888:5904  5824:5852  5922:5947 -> 0.19 mag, 2.88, 2.77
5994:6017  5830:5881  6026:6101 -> 0.04 mag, 2.82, 2.85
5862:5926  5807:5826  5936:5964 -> 0.05 mag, 2.87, 2.73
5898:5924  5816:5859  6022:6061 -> 0.05 mag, 2.86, 2.83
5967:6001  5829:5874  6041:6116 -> 0.03 mag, 2.83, 2.85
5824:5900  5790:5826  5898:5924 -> 0.02 mag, 2.82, 2.72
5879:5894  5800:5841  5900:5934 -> 0.15 mag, 2.88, 2.76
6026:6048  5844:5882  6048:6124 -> -0.02 mag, 2.78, 2.84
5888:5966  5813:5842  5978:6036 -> 0.07 mag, 2.92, 2.8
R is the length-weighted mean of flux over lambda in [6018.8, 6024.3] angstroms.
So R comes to 2.7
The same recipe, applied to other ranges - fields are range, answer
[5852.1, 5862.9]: 2.69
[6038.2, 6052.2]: 2.81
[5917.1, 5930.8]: 2.79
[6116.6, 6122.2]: 2.75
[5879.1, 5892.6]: 2.45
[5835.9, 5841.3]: 2.93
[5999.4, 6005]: 2.77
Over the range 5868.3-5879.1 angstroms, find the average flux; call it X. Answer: 2.81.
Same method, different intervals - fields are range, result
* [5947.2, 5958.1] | 2.69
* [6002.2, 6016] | 2.75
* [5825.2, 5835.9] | 2.92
